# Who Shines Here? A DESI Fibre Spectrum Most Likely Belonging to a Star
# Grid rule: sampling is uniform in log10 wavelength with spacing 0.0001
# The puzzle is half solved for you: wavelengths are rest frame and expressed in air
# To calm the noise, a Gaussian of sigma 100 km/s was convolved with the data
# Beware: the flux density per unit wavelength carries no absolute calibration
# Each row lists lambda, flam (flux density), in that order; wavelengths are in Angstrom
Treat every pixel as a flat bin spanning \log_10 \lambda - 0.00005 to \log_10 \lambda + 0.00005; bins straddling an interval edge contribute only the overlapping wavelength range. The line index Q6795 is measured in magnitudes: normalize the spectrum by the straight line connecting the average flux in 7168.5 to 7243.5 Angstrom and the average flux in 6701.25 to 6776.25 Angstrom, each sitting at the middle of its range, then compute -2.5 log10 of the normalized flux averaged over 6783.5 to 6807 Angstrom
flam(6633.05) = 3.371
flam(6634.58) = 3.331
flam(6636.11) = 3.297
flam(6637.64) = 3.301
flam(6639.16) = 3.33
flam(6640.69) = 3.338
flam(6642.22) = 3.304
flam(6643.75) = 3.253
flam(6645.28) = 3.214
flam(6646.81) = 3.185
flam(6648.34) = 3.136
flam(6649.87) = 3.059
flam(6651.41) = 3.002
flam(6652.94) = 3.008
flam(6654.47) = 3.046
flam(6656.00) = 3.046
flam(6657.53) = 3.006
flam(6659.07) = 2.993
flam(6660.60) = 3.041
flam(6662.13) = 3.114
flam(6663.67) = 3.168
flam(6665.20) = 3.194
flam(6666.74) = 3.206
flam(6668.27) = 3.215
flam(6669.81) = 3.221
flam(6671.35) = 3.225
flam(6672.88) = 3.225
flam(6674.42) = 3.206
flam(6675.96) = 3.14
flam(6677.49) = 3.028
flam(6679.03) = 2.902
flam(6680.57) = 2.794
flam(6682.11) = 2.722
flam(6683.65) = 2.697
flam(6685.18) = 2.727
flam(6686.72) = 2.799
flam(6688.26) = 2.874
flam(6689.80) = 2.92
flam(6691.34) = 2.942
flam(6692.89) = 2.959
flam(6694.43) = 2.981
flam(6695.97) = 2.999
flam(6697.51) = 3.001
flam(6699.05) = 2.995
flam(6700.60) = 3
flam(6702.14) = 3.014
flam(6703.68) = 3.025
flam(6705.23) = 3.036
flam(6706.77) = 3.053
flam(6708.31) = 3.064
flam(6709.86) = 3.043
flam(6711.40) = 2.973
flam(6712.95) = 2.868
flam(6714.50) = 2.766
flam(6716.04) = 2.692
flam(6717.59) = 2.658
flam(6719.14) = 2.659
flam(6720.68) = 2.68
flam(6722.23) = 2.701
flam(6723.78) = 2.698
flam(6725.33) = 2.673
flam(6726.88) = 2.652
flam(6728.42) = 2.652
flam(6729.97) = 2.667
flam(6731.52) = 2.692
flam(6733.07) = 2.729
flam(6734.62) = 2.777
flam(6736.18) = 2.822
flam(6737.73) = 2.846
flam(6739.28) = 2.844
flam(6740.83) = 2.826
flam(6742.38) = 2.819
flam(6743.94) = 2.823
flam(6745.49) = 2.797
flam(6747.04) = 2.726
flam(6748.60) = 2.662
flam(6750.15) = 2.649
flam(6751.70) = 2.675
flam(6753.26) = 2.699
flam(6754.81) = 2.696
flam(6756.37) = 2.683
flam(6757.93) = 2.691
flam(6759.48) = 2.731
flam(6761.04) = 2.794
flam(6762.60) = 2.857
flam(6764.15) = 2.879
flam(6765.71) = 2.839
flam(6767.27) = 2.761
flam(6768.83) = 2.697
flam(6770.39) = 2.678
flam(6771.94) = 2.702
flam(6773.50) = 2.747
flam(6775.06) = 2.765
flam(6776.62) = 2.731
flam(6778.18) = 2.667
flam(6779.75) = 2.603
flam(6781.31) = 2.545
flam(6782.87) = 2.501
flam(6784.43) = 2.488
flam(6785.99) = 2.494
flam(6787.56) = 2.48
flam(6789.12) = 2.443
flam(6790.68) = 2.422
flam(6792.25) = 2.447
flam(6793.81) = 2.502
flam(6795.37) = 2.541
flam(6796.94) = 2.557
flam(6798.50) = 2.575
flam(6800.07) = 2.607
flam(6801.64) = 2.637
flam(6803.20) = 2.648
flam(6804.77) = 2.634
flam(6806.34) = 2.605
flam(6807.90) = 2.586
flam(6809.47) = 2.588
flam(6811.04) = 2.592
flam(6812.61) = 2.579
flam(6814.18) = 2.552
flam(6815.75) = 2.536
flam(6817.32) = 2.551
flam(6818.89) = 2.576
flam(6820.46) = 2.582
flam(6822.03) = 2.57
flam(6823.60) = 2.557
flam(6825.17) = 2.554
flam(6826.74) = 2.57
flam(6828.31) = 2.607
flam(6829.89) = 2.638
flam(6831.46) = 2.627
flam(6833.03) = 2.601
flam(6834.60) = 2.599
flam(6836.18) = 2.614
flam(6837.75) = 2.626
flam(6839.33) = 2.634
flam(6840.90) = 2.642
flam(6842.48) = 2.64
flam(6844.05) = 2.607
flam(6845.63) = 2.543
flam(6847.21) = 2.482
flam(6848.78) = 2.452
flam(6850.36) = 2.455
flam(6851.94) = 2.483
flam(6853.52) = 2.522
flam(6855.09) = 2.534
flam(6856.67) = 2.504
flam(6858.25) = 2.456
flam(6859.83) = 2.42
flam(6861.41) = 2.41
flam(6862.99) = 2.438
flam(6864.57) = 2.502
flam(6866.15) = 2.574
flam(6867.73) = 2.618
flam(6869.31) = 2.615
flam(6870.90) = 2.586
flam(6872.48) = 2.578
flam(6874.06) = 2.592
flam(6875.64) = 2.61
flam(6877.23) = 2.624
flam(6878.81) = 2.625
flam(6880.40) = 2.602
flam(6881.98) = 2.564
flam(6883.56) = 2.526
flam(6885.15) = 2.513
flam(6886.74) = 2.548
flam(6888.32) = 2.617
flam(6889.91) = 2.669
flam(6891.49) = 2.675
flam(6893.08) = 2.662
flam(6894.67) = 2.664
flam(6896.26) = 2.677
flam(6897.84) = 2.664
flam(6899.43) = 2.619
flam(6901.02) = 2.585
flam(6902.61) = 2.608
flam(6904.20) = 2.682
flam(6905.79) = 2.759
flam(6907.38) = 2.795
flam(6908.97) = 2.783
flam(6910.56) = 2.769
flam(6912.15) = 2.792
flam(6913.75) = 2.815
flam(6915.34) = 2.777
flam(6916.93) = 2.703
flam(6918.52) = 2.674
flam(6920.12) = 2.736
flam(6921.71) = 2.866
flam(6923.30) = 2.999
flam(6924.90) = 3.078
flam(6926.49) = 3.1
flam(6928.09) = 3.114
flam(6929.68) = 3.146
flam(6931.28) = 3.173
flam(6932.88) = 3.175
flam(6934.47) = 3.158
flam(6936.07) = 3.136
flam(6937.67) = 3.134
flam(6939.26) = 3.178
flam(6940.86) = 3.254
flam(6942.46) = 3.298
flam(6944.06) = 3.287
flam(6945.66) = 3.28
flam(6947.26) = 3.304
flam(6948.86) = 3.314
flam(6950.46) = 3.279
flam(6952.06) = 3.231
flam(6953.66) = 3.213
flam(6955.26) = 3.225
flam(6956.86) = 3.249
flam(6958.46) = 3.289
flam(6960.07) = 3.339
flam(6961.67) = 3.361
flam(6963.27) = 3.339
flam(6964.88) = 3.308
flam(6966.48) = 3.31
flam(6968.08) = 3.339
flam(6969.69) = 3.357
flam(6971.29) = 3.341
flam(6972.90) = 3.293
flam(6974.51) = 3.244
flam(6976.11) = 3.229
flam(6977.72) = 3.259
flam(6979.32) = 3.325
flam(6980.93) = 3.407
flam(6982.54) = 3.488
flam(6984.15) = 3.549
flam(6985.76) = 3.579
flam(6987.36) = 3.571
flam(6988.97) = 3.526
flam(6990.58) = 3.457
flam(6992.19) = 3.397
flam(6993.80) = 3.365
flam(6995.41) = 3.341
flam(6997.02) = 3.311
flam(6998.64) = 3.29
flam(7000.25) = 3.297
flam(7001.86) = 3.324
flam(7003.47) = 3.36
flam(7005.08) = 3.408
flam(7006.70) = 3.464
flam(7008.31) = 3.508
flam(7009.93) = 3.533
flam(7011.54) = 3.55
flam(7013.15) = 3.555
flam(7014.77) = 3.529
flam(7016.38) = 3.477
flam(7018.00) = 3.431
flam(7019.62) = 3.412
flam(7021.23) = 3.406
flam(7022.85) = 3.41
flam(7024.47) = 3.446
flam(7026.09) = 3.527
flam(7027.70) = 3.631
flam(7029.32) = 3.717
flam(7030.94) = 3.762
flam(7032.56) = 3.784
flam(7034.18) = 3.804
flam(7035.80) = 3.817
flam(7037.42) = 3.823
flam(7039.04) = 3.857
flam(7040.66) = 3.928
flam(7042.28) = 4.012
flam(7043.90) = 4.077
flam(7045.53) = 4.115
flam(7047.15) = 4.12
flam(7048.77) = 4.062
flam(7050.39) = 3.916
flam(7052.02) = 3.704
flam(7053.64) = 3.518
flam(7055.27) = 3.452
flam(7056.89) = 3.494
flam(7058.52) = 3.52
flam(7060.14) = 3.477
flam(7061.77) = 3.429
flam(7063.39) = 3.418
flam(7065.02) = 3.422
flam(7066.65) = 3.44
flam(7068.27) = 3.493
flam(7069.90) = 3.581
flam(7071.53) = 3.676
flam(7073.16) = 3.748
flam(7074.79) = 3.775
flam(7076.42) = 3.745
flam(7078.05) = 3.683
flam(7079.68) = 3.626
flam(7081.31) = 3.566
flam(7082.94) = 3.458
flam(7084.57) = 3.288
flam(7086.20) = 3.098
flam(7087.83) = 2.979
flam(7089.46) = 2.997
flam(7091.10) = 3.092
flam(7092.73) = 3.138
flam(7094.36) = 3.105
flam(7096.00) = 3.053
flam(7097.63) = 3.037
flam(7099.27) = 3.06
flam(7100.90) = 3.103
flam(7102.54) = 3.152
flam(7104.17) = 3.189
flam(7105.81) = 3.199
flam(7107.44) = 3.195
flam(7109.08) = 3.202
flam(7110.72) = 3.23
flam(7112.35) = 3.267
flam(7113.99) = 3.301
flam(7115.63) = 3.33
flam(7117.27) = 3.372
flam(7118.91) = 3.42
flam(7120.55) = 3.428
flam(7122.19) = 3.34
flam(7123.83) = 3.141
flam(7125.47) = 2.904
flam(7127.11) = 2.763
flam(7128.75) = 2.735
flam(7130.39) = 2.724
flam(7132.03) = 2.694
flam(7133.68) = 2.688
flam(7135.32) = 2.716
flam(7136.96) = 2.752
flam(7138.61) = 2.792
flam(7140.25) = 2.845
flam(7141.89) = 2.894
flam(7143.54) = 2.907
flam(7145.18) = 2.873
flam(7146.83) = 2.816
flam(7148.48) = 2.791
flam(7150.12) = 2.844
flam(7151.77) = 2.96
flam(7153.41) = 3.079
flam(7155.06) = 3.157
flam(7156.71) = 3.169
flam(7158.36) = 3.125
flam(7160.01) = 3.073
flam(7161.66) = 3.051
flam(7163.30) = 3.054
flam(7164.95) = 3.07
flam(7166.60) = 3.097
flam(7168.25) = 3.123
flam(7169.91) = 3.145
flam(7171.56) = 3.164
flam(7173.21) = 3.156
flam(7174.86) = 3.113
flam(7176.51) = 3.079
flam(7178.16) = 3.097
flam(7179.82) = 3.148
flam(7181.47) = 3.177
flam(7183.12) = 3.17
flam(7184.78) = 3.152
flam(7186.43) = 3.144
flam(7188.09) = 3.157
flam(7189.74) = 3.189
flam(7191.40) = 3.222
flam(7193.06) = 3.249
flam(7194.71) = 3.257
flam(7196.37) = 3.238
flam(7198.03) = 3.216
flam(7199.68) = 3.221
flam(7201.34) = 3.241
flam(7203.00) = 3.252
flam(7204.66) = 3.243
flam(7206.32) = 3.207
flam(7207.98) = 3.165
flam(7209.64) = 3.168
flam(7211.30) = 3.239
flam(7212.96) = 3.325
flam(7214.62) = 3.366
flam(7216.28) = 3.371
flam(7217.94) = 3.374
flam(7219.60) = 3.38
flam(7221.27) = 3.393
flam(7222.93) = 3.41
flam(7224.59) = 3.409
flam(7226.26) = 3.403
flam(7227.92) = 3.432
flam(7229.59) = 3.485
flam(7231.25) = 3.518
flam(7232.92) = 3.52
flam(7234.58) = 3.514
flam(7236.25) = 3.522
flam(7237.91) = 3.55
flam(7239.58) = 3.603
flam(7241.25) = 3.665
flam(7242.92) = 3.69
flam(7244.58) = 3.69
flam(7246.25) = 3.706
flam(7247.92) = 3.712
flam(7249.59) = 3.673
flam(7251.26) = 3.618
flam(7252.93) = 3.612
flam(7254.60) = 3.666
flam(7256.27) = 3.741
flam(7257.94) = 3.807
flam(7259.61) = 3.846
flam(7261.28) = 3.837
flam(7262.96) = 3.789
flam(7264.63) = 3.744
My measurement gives 0.12 mag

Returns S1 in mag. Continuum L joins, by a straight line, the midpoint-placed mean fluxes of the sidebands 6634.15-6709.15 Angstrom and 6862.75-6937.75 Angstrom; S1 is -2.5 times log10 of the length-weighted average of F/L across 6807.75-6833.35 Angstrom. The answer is 0.11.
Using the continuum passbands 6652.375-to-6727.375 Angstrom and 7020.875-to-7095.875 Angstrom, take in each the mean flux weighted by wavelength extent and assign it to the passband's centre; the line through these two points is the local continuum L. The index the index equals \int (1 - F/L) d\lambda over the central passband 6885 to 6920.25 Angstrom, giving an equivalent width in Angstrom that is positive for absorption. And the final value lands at 6.7 Angstrom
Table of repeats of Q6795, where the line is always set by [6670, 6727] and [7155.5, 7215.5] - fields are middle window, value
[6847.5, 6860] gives 0.20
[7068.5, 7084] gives -0.17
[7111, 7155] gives 0.06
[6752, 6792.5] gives 0.11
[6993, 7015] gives -0.11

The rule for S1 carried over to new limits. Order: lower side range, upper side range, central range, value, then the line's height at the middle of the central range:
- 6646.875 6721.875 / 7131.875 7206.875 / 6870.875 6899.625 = 0.16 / 3.02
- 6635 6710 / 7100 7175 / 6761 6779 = 0.11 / 3.06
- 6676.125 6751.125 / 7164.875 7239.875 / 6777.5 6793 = 0.16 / 2.9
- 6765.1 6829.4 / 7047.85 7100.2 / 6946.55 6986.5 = -0.07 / 3.11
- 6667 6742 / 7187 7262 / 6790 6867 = 0.18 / 3.02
